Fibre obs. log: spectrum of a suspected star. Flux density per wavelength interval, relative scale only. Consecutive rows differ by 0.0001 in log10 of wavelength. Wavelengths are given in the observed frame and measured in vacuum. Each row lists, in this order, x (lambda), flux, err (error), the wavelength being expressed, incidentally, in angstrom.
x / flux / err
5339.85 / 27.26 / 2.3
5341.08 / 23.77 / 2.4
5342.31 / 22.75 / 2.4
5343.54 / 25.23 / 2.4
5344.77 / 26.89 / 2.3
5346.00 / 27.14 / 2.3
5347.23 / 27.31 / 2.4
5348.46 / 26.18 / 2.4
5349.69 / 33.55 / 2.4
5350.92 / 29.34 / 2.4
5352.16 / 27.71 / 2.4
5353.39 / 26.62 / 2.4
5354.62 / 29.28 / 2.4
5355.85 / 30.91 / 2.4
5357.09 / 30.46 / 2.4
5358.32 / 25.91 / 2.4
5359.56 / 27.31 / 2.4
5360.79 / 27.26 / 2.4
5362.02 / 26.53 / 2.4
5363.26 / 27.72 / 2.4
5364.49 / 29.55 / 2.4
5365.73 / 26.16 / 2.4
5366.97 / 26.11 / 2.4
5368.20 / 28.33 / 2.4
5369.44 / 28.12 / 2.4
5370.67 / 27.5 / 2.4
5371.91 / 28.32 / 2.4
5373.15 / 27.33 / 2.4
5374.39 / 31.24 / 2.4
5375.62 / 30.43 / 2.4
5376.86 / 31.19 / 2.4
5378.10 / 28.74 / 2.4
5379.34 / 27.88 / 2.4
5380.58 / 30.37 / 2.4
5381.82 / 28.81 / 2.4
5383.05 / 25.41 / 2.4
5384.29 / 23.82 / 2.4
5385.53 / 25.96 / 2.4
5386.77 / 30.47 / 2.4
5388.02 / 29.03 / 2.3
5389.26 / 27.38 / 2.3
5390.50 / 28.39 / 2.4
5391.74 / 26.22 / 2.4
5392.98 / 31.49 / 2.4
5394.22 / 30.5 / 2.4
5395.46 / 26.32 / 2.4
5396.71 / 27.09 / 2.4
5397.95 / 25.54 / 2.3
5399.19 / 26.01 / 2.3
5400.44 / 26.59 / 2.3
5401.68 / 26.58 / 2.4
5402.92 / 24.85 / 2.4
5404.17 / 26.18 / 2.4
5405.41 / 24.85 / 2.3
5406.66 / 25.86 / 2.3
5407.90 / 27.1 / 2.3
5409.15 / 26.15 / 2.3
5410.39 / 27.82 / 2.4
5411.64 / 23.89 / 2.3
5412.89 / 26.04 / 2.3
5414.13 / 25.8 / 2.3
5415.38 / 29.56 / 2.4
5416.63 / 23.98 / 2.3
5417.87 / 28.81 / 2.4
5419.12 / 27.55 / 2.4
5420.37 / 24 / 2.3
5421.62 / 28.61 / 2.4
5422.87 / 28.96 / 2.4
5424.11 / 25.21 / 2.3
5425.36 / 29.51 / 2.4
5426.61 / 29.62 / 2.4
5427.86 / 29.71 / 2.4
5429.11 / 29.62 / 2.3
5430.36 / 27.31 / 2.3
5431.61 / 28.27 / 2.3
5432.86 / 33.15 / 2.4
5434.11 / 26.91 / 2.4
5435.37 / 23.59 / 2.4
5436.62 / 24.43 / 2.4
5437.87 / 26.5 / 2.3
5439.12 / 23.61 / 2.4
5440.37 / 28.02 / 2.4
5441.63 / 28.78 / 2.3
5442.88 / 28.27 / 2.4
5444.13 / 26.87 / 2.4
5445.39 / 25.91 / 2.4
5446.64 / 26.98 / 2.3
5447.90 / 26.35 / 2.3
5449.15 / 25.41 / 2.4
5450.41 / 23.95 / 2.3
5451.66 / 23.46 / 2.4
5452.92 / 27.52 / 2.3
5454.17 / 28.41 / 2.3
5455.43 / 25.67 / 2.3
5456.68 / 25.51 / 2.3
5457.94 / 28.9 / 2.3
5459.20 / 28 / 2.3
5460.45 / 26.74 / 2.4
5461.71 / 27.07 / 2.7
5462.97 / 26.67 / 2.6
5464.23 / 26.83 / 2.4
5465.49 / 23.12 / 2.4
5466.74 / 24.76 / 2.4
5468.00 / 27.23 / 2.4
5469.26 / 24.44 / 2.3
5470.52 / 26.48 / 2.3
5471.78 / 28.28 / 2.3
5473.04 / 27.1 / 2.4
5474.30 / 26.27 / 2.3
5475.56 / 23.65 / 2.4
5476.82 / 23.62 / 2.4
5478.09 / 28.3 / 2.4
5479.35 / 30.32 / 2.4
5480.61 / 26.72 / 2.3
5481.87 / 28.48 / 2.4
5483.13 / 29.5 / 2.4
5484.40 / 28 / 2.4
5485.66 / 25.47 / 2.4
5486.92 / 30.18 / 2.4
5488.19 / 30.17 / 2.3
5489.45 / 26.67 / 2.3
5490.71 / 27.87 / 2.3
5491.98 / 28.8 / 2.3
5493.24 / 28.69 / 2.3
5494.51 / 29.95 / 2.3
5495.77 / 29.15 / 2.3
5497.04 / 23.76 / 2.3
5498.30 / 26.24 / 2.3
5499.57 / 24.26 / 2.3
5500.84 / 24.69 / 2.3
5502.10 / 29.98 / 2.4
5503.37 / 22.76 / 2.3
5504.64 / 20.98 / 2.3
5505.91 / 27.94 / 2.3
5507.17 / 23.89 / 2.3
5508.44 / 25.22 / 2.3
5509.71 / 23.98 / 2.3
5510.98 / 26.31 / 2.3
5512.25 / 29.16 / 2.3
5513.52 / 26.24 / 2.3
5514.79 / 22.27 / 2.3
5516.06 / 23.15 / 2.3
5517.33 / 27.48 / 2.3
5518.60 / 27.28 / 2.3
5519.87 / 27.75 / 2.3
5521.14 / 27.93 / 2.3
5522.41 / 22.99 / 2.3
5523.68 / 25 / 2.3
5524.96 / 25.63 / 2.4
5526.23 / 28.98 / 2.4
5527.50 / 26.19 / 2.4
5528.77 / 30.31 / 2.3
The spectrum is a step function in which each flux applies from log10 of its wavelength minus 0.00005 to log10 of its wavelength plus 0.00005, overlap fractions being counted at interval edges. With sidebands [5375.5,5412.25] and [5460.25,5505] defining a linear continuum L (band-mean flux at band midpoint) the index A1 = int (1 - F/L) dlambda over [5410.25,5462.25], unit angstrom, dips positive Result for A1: 0.1 angstrom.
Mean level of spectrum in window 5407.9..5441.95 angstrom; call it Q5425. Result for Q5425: 27.2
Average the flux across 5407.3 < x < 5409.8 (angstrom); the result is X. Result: 26.6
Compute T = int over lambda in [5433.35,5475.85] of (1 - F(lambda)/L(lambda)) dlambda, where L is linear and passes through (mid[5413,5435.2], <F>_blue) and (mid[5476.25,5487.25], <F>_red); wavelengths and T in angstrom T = 2.4 angstrom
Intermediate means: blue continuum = 27.9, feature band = 26.3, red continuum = 27.8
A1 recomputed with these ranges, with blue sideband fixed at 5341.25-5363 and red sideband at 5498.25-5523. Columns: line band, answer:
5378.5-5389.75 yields -0.2 angstrom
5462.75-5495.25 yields -1.6 angstrom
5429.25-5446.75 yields -0.4 angstrom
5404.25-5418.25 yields 0.3 angstrom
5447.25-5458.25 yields 0.1 angstrom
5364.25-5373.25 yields -0.1 angstrom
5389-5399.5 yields -0.3 angstrom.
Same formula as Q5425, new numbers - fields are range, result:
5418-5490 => 27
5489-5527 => 26.2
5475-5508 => 26.9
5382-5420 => 26.8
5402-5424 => 26.4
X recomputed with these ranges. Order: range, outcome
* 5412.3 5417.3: 26.4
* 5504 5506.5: 24.3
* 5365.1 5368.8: 26.8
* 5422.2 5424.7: 27.2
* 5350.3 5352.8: 28.5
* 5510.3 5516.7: 25.4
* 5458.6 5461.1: 27.4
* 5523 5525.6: 25.2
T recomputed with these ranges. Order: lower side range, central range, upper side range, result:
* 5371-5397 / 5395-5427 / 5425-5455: 1.35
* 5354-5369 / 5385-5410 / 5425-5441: 0.61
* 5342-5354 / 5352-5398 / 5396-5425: -1.97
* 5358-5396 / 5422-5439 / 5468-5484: -0.20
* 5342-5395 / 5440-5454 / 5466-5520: 0.31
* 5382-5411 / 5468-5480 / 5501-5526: -0.21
